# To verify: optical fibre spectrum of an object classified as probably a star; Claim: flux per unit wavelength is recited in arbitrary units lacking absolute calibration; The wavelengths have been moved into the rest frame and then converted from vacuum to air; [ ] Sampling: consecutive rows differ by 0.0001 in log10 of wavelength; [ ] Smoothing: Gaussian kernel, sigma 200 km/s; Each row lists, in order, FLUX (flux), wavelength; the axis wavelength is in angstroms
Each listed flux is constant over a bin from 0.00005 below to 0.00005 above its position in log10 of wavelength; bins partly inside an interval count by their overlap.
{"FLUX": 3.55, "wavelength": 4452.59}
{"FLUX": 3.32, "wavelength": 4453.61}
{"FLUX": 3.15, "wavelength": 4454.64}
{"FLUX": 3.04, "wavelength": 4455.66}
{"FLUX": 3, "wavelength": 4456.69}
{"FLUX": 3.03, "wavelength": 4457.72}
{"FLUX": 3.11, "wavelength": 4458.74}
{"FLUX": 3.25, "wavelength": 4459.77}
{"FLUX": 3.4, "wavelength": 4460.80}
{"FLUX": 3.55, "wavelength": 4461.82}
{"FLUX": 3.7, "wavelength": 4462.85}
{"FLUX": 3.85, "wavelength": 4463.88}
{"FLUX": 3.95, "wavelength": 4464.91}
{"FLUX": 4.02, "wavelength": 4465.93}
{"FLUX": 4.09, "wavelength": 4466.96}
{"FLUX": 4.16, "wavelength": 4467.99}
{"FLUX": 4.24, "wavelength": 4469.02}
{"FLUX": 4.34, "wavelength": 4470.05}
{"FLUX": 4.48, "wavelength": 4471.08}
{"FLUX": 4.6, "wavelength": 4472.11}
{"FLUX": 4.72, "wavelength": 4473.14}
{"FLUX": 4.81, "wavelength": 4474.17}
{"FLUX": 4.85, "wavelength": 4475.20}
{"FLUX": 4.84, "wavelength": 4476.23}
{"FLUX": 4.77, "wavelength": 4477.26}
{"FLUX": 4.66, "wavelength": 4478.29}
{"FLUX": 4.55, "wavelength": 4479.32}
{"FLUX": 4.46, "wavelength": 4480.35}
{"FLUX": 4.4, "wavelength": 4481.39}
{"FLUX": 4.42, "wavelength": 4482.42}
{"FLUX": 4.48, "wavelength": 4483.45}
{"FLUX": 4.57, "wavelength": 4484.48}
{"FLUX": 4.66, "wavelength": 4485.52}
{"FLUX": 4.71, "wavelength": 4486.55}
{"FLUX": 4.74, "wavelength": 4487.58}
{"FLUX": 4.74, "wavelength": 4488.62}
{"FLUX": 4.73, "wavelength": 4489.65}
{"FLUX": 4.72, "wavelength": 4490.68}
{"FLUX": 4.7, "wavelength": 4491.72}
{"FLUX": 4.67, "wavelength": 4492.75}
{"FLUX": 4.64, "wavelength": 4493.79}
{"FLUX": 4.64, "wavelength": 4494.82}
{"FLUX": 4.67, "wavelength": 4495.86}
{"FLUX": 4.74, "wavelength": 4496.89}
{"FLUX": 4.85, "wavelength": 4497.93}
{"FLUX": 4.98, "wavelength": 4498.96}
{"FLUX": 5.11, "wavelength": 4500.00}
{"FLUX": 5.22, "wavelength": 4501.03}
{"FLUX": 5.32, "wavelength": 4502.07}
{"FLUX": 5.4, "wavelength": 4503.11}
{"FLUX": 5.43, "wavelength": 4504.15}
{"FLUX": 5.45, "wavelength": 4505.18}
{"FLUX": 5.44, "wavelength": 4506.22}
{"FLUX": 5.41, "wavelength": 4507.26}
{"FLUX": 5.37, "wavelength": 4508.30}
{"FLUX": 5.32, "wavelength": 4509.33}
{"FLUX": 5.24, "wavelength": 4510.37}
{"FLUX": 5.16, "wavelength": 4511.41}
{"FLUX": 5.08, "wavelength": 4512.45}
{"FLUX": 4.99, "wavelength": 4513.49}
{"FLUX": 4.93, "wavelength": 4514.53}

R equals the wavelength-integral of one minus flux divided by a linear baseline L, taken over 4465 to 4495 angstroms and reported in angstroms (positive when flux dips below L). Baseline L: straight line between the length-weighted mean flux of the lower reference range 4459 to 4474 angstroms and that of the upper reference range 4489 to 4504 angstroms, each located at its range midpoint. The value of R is -1.0 angstroms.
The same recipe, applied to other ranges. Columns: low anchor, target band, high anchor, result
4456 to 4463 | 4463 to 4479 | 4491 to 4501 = -2.8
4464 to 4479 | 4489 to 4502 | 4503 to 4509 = 0.8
